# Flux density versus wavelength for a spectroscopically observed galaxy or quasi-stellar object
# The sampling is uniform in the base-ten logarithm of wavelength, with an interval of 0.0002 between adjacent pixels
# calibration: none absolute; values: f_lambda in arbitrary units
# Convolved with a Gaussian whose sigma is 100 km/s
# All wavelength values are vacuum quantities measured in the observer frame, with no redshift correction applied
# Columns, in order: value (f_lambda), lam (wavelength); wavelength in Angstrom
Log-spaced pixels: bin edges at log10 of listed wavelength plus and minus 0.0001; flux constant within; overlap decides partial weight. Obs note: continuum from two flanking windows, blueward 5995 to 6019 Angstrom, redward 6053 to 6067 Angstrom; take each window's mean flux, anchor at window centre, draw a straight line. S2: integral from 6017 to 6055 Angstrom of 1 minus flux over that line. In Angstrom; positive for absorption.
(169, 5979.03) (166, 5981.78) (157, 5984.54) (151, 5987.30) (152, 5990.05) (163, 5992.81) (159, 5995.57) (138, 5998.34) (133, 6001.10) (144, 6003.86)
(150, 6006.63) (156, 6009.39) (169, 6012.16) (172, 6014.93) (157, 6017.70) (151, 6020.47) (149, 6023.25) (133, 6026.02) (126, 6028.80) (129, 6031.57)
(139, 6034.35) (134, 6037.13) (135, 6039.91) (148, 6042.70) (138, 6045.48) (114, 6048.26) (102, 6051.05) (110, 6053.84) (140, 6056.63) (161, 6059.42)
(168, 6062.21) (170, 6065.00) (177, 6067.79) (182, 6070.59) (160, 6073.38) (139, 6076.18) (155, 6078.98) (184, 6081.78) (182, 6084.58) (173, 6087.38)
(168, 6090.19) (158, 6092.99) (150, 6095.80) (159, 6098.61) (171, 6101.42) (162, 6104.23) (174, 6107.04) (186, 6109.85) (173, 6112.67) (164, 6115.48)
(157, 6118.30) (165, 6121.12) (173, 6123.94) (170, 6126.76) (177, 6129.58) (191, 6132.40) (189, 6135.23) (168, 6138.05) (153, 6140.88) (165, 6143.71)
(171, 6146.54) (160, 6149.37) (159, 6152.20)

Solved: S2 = 4.9 Angstrom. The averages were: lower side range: 153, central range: 133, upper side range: 153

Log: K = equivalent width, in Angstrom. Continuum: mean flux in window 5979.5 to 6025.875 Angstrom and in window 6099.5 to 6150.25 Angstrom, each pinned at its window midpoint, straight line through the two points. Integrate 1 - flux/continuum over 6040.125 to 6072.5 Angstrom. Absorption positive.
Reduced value 3.04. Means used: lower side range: 154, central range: 146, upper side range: 171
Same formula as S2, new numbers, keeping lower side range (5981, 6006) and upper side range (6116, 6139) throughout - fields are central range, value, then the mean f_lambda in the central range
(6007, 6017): -0.61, 164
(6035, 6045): 1.25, 139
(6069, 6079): 0.28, 160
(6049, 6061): 2.48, 128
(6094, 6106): 0.57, 161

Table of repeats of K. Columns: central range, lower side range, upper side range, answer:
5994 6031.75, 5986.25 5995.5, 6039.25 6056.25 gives -1.12 Angstrom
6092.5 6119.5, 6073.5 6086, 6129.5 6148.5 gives 0.40 Angstrom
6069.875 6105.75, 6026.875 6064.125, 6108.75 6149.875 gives -2.76 Angstrom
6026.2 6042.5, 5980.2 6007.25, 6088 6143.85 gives 2.43 Angstrom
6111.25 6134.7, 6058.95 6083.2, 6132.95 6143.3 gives -0.24 Angstrom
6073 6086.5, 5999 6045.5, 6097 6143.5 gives -0.39 Angstrom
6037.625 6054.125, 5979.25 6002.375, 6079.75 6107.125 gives 3.57 Angstrom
